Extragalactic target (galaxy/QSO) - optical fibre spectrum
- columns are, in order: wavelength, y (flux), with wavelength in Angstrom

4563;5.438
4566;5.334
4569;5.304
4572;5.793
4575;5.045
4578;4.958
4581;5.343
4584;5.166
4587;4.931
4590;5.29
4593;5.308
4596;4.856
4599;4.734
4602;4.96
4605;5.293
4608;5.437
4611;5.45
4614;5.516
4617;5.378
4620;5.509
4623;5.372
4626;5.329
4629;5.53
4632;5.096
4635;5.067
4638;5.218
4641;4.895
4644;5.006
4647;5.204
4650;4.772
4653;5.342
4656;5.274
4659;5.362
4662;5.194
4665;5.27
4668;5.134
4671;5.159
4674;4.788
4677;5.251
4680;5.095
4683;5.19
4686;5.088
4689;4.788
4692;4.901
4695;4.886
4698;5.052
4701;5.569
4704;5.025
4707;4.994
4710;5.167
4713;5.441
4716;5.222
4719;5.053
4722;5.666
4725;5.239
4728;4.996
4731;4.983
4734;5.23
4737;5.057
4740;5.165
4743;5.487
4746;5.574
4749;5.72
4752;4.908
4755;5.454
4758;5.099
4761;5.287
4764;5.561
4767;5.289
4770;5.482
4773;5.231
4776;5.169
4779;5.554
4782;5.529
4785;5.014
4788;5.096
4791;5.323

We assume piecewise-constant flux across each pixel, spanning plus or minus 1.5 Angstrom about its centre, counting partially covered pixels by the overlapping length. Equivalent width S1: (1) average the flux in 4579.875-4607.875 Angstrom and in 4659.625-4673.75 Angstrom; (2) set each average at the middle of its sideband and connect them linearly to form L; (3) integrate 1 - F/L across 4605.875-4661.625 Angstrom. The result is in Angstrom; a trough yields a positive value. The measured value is -1.3 Angstrom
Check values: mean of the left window 5.11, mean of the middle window 5.26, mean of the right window 5.16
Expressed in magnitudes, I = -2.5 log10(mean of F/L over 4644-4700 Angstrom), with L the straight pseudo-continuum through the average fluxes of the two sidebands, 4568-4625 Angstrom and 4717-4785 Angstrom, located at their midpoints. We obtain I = 0.04 mag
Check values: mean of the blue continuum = 5.24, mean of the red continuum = 5.3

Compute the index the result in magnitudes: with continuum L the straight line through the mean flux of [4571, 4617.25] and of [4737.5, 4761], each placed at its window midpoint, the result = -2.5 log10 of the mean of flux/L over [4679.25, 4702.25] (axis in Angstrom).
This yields 0.046 mag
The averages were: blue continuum 5.21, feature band 5.06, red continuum 5.33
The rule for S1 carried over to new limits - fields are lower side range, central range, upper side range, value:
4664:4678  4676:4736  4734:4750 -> 1.1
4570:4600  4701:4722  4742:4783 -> 0.4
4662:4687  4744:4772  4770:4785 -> -0.4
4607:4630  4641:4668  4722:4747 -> 1.1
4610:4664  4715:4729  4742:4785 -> 0.2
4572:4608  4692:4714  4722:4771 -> 0.5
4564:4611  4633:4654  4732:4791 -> 0.7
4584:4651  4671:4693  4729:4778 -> 0.9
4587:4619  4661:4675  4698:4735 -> 0.3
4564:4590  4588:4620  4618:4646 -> 0.0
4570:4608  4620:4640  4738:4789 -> -0.3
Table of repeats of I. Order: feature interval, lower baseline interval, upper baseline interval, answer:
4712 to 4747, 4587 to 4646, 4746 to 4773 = 0.02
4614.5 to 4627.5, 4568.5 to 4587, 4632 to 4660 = -0.05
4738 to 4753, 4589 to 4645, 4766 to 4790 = -0.02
